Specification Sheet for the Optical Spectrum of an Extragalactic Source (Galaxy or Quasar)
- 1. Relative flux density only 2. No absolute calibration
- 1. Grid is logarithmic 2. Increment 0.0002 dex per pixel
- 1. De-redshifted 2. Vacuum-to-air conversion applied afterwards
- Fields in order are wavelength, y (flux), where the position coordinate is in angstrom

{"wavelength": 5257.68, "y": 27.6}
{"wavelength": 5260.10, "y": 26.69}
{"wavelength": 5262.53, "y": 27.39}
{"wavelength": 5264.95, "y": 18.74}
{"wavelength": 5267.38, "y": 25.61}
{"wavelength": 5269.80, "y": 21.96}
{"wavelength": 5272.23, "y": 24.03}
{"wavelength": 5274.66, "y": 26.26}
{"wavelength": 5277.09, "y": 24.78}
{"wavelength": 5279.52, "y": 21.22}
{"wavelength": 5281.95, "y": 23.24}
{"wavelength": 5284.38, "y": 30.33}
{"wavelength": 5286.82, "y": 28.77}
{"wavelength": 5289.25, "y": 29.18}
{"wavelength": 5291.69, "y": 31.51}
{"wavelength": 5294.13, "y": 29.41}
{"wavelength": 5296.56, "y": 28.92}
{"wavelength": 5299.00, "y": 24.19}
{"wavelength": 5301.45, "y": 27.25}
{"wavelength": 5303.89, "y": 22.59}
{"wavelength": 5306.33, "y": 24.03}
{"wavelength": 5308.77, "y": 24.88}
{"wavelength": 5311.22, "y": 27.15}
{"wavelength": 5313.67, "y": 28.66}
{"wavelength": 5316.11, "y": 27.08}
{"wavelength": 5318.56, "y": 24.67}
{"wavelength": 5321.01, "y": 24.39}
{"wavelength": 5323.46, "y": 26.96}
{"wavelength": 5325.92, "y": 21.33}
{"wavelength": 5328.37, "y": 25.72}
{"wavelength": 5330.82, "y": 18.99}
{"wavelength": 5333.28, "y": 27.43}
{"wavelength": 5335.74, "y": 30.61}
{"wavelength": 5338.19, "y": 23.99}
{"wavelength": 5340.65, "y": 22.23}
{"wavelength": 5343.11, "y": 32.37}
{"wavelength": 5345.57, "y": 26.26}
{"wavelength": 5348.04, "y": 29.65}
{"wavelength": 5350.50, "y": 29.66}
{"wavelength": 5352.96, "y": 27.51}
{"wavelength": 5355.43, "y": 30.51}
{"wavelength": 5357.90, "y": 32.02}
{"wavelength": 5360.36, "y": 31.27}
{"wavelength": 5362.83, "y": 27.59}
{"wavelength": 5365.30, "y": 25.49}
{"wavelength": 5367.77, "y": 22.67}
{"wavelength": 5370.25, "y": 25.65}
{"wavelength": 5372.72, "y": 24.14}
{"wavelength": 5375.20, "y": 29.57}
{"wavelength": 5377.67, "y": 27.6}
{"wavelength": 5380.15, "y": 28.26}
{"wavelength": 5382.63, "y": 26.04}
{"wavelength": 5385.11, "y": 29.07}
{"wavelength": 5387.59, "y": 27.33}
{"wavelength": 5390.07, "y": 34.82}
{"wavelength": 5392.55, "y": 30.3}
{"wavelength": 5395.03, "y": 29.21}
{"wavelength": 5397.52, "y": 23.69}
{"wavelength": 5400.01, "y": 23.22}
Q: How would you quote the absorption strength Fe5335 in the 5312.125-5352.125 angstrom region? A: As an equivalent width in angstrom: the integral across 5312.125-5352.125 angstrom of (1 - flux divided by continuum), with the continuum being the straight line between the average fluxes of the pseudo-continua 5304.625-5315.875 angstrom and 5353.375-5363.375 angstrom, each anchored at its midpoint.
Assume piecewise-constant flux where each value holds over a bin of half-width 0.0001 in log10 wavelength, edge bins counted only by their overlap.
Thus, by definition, 2.5 angstrom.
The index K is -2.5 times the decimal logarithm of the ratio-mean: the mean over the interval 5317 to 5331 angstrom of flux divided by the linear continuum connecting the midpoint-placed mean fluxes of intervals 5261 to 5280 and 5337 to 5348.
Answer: 0.08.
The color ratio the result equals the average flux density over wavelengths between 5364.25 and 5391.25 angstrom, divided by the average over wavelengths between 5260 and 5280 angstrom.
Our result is 1.1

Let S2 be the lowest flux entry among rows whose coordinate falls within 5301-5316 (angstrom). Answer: 22.59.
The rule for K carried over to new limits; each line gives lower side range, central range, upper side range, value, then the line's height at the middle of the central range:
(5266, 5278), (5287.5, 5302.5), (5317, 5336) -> -0.159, 24.6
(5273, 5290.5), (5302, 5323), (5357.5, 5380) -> 0.042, 26.6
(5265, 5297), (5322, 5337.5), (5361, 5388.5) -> 0.058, 26.5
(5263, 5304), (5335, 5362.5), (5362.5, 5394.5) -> -0.062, 27.1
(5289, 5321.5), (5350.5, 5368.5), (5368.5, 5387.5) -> -0.057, 27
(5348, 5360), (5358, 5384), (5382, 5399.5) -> 0.087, 29.3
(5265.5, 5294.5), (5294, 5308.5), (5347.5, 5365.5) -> 0.052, 27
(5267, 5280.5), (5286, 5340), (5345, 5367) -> 0.000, 26.3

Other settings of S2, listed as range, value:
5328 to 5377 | 18.99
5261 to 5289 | 18.74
